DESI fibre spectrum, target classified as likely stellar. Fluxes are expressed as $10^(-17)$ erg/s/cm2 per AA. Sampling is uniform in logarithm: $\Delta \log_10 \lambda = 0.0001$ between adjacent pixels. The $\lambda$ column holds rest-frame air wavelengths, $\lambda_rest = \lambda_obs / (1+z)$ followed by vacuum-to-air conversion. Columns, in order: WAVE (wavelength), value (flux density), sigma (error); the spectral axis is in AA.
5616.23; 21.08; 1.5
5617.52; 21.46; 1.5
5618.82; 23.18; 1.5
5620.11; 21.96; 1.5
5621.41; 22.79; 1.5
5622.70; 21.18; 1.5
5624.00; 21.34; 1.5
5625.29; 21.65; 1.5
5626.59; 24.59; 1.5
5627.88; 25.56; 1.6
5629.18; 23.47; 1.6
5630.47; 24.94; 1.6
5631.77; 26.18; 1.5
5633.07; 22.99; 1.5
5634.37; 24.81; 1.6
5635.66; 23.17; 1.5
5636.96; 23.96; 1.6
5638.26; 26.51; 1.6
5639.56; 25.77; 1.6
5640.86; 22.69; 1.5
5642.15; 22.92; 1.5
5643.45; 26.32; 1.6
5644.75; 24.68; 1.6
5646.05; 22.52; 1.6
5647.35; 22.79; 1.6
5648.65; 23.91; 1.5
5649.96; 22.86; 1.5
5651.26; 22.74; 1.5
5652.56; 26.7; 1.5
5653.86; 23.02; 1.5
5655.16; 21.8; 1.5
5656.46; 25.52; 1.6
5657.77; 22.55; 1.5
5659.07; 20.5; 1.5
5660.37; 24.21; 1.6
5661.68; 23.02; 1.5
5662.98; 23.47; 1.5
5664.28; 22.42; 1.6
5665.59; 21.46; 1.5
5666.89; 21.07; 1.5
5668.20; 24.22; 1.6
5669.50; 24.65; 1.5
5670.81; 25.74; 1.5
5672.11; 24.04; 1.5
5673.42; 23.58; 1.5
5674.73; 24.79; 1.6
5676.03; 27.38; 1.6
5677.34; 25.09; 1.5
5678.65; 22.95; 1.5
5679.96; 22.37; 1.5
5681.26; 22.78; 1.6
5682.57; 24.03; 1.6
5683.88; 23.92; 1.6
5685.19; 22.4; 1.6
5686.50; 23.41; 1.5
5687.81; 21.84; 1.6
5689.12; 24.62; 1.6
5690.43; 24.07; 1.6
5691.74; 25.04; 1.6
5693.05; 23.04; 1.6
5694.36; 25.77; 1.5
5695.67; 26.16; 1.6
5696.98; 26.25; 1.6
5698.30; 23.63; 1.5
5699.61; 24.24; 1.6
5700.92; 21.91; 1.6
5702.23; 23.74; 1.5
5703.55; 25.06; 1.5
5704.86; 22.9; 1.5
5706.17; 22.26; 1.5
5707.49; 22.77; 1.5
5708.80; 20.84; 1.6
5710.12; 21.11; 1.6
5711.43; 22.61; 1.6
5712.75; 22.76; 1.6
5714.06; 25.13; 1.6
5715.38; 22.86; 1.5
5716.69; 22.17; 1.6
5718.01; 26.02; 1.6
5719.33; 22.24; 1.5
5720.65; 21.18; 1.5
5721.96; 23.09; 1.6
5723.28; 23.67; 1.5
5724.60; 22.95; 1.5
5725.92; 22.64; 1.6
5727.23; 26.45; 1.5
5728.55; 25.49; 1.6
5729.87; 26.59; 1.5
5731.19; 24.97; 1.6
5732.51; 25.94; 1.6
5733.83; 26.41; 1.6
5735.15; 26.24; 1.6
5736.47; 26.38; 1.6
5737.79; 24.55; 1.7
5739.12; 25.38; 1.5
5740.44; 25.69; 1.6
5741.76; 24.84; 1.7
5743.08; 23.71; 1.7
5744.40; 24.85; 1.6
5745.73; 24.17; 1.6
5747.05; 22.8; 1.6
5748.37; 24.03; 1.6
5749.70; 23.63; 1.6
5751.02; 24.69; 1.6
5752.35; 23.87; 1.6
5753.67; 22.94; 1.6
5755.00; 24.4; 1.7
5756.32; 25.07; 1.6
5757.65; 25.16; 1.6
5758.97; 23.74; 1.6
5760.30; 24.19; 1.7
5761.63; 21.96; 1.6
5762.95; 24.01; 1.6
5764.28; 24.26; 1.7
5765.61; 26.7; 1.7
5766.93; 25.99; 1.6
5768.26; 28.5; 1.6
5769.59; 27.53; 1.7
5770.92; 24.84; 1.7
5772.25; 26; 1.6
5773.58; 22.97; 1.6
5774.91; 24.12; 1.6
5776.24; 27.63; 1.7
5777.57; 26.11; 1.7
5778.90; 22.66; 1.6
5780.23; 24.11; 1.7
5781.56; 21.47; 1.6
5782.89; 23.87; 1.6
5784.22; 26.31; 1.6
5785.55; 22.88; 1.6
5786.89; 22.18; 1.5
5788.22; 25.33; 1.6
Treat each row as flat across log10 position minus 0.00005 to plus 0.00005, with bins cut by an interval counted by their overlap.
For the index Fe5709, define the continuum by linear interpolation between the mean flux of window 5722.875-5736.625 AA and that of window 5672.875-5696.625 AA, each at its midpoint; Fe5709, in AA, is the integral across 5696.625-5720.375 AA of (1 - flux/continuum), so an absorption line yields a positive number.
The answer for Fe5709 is 1.5 AA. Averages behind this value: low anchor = 24.1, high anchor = 25.2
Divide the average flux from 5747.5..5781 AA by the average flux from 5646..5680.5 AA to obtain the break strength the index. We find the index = 1.05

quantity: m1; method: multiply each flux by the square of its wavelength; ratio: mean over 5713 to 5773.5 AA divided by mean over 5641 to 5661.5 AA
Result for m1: 1.08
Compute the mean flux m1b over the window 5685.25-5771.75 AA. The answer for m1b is 24.2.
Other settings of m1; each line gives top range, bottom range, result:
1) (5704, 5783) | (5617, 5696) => 1.06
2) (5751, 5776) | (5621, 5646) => 1.08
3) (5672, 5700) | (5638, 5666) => 1.04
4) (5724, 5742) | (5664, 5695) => 1.09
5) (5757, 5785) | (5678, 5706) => 1.07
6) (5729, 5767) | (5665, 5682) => 1.06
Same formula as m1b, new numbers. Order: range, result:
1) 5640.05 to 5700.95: 23.8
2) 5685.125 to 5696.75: 24.2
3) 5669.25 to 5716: 23.8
